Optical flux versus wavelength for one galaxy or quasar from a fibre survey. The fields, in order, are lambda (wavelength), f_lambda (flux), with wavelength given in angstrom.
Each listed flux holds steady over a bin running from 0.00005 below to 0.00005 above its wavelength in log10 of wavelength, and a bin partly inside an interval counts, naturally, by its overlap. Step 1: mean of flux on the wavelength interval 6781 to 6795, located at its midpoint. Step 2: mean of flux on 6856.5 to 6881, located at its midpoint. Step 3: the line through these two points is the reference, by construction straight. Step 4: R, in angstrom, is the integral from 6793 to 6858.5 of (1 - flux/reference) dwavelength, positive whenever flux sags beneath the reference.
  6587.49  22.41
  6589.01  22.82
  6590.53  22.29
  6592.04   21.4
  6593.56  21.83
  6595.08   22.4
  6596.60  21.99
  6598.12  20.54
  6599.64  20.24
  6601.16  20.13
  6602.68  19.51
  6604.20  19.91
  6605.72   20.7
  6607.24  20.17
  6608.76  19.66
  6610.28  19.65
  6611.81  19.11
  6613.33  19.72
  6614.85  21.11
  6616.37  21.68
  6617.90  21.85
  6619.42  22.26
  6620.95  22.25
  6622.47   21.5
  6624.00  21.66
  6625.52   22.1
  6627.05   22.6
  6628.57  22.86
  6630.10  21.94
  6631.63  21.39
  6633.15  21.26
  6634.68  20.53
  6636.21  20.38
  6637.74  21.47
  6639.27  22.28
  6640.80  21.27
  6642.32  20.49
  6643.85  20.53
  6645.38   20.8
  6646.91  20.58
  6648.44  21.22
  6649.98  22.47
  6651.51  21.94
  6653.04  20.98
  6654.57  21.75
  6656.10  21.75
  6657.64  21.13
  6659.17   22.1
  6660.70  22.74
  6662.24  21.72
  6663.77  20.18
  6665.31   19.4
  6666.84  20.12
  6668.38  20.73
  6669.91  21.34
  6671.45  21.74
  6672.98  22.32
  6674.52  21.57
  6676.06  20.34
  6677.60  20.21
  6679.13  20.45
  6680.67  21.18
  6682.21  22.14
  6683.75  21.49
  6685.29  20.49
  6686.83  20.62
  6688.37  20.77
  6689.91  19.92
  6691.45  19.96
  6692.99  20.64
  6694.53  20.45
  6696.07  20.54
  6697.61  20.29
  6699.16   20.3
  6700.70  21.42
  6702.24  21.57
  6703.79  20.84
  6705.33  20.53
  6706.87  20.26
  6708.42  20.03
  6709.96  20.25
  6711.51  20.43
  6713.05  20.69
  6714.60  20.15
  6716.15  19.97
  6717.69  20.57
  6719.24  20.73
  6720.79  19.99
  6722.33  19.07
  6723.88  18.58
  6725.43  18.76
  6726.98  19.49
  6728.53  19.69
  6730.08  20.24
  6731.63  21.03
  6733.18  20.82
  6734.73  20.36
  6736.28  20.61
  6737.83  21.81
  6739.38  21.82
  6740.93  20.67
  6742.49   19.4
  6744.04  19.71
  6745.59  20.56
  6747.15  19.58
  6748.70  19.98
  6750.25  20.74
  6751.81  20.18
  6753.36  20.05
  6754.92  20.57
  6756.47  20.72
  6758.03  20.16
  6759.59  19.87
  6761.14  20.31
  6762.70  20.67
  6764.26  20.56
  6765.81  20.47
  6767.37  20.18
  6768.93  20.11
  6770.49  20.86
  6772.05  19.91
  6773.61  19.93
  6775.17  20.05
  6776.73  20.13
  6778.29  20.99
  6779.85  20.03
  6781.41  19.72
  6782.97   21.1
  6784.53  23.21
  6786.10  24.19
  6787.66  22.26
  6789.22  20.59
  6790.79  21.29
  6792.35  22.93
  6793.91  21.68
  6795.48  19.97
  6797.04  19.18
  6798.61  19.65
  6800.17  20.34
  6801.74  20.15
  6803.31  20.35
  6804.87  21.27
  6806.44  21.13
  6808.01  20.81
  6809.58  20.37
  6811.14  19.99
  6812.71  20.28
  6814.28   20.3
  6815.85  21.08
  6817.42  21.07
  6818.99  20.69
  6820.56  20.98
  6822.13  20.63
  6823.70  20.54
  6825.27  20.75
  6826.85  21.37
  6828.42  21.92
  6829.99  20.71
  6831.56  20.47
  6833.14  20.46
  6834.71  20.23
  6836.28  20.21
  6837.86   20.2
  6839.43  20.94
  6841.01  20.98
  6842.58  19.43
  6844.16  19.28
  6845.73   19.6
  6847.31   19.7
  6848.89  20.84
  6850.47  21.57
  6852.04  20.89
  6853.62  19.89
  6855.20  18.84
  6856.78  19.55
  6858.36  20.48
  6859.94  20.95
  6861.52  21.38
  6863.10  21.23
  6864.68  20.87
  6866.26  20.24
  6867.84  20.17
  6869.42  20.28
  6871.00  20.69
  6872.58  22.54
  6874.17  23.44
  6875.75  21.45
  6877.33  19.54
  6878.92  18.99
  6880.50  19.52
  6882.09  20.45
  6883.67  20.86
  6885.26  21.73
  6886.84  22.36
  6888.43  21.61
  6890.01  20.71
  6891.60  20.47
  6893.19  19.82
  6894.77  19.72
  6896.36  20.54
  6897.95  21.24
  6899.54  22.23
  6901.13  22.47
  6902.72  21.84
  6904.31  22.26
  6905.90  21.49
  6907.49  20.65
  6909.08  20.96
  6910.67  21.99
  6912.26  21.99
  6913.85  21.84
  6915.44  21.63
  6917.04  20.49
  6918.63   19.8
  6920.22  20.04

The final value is 2.8 angstrom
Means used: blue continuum 21.9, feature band 20.5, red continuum 20.7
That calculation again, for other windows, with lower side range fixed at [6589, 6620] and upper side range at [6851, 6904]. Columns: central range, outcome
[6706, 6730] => 1.1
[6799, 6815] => 0.3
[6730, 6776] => 1.0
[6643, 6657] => -0.3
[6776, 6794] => -0.6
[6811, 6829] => 0.0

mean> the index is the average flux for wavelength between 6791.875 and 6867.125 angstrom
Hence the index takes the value 20.5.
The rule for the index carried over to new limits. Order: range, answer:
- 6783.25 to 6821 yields 21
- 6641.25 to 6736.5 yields 20.7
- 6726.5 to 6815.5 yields 20.6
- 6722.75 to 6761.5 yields 20.2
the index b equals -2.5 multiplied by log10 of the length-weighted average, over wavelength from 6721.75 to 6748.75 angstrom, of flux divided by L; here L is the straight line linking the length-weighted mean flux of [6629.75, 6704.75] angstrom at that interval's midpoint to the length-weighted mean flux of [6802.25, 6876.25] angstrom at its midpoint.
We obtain 0.040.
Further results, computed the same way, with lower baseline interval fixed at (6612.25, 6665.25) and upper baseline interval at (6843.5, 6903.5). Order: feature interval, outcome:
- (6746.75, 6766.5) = 0.04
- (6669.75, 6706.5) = 0.02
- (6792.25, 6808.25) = 0.02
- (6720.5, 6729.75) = 0.10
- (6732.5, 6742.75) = 0.02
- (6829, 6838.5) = 0.02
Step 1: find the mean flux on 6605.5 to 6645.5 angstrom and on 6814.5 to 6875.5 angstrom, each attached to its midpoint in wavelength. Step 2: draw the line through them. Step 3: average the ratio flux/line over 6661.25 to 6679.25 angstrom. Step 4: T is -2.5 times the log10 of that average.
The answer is 0.01 mag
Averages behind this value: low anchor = 21.2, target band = 20.9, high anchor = 20.7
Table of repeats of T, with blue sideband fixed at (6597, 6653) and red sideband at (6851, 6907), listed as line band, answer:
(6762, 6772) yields 0.03 mag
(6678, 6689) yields 0.00 mag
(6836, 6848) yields 0.05 mag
